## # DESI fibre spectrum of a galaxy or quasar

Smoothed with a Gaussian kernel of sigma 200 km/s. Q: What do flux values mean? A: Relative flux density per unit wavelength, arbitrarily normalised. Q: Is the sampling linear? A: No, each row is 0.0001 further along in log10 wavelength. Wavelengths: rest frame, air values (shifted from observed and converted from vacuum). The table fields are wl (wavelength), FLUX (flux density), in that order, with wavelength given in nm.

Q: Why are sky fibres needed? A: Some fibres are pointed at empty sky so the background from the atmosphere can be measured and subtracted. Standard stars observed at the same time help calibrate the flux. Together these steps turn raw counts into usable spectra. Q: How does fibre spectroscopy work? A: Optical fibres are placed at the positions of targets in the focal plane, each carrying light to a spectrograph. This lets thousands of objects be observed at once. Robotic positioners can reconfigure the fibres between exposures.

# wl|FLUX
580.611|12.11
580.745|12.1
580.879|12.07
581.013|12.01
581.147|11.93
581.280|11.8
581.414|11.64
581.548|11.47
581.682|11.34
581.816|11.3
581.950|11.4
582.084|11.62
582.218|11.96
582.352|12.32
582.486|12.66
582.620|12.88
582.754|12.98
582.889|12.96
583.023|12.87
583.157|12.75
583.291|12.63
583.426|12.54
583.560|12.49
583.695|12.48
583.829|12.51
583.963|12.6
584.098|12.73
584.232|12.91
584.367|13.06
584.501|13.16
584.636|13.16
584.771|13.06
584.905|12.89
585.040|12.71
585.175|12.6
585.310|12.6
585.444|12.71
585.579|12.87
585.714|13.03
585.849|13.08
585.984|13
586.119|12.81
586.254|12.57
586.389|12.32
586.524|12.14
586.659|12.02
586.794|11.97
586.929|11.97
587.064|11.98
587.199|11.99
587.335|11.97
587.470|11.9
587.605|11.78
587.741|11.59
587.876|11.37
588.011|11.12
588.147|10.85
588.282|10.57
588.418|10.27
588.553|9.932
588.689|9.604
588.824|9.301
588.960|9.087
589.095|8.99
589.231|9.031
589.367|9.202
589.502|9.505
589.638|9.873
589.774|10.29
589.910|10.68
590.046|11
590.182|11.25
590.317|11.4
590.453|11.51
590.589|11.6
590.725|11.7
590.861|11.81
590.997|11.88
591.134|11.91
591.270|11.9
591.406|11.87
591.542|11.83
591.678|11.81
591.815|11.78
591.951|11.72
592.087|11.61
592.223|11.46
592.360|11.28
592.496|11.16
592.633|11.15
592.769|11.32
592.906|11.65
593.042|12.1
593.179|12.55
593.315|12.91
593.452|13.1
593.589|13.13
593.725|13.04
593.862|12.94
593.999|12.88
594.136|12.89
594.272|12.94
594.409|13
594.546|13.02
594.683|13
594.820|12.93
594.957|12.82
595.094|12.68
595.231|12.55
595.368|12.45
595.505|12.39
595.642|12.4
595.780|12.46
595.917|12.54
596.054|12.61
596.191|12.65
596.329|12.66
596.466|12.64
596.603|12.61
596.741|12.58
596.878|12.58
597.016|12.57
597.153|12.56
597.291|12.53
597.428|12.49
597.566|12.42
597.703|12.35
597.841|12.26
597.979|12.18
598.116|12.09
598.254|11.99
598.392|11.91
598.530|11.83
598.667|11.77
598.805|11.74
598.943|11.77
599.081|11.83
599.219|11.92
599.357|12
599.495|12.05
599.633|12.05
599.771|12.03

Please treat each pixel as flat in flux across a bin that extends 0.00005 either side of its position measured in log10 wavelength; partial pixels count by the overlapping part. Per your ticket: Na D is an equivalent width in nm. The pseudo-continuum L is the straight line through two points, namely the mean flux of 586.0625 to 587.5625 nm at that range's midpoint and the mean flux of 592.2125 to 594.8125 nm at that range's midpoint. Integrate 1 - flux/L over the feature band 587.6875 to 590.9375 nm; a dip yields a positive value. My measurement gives 0.47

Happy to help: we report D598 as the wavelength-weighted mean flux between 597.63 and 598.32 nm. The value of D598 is 12.2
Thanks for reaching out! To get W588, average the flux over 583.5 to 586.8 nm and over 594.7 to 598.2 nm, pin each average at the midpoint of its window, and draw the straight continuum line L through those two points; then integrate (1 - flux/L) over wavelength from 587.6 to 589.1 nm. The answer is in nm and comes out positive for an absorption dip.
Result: 0.271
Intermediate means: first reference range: 12.7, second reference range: 12.5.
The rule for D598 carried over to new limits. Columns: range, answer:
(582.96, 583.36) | 12.7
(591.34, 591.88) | 11.8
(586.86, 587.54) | 12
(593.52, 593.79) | 13.1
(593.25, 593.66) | 13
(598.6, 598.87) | 11.7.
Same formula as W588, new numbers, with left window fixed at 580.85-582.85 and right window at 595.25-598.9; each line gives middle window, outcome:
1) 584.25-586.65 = -0.15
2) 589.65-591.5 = 0.12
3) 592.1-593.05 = 0.06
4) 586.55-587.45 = 0.01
